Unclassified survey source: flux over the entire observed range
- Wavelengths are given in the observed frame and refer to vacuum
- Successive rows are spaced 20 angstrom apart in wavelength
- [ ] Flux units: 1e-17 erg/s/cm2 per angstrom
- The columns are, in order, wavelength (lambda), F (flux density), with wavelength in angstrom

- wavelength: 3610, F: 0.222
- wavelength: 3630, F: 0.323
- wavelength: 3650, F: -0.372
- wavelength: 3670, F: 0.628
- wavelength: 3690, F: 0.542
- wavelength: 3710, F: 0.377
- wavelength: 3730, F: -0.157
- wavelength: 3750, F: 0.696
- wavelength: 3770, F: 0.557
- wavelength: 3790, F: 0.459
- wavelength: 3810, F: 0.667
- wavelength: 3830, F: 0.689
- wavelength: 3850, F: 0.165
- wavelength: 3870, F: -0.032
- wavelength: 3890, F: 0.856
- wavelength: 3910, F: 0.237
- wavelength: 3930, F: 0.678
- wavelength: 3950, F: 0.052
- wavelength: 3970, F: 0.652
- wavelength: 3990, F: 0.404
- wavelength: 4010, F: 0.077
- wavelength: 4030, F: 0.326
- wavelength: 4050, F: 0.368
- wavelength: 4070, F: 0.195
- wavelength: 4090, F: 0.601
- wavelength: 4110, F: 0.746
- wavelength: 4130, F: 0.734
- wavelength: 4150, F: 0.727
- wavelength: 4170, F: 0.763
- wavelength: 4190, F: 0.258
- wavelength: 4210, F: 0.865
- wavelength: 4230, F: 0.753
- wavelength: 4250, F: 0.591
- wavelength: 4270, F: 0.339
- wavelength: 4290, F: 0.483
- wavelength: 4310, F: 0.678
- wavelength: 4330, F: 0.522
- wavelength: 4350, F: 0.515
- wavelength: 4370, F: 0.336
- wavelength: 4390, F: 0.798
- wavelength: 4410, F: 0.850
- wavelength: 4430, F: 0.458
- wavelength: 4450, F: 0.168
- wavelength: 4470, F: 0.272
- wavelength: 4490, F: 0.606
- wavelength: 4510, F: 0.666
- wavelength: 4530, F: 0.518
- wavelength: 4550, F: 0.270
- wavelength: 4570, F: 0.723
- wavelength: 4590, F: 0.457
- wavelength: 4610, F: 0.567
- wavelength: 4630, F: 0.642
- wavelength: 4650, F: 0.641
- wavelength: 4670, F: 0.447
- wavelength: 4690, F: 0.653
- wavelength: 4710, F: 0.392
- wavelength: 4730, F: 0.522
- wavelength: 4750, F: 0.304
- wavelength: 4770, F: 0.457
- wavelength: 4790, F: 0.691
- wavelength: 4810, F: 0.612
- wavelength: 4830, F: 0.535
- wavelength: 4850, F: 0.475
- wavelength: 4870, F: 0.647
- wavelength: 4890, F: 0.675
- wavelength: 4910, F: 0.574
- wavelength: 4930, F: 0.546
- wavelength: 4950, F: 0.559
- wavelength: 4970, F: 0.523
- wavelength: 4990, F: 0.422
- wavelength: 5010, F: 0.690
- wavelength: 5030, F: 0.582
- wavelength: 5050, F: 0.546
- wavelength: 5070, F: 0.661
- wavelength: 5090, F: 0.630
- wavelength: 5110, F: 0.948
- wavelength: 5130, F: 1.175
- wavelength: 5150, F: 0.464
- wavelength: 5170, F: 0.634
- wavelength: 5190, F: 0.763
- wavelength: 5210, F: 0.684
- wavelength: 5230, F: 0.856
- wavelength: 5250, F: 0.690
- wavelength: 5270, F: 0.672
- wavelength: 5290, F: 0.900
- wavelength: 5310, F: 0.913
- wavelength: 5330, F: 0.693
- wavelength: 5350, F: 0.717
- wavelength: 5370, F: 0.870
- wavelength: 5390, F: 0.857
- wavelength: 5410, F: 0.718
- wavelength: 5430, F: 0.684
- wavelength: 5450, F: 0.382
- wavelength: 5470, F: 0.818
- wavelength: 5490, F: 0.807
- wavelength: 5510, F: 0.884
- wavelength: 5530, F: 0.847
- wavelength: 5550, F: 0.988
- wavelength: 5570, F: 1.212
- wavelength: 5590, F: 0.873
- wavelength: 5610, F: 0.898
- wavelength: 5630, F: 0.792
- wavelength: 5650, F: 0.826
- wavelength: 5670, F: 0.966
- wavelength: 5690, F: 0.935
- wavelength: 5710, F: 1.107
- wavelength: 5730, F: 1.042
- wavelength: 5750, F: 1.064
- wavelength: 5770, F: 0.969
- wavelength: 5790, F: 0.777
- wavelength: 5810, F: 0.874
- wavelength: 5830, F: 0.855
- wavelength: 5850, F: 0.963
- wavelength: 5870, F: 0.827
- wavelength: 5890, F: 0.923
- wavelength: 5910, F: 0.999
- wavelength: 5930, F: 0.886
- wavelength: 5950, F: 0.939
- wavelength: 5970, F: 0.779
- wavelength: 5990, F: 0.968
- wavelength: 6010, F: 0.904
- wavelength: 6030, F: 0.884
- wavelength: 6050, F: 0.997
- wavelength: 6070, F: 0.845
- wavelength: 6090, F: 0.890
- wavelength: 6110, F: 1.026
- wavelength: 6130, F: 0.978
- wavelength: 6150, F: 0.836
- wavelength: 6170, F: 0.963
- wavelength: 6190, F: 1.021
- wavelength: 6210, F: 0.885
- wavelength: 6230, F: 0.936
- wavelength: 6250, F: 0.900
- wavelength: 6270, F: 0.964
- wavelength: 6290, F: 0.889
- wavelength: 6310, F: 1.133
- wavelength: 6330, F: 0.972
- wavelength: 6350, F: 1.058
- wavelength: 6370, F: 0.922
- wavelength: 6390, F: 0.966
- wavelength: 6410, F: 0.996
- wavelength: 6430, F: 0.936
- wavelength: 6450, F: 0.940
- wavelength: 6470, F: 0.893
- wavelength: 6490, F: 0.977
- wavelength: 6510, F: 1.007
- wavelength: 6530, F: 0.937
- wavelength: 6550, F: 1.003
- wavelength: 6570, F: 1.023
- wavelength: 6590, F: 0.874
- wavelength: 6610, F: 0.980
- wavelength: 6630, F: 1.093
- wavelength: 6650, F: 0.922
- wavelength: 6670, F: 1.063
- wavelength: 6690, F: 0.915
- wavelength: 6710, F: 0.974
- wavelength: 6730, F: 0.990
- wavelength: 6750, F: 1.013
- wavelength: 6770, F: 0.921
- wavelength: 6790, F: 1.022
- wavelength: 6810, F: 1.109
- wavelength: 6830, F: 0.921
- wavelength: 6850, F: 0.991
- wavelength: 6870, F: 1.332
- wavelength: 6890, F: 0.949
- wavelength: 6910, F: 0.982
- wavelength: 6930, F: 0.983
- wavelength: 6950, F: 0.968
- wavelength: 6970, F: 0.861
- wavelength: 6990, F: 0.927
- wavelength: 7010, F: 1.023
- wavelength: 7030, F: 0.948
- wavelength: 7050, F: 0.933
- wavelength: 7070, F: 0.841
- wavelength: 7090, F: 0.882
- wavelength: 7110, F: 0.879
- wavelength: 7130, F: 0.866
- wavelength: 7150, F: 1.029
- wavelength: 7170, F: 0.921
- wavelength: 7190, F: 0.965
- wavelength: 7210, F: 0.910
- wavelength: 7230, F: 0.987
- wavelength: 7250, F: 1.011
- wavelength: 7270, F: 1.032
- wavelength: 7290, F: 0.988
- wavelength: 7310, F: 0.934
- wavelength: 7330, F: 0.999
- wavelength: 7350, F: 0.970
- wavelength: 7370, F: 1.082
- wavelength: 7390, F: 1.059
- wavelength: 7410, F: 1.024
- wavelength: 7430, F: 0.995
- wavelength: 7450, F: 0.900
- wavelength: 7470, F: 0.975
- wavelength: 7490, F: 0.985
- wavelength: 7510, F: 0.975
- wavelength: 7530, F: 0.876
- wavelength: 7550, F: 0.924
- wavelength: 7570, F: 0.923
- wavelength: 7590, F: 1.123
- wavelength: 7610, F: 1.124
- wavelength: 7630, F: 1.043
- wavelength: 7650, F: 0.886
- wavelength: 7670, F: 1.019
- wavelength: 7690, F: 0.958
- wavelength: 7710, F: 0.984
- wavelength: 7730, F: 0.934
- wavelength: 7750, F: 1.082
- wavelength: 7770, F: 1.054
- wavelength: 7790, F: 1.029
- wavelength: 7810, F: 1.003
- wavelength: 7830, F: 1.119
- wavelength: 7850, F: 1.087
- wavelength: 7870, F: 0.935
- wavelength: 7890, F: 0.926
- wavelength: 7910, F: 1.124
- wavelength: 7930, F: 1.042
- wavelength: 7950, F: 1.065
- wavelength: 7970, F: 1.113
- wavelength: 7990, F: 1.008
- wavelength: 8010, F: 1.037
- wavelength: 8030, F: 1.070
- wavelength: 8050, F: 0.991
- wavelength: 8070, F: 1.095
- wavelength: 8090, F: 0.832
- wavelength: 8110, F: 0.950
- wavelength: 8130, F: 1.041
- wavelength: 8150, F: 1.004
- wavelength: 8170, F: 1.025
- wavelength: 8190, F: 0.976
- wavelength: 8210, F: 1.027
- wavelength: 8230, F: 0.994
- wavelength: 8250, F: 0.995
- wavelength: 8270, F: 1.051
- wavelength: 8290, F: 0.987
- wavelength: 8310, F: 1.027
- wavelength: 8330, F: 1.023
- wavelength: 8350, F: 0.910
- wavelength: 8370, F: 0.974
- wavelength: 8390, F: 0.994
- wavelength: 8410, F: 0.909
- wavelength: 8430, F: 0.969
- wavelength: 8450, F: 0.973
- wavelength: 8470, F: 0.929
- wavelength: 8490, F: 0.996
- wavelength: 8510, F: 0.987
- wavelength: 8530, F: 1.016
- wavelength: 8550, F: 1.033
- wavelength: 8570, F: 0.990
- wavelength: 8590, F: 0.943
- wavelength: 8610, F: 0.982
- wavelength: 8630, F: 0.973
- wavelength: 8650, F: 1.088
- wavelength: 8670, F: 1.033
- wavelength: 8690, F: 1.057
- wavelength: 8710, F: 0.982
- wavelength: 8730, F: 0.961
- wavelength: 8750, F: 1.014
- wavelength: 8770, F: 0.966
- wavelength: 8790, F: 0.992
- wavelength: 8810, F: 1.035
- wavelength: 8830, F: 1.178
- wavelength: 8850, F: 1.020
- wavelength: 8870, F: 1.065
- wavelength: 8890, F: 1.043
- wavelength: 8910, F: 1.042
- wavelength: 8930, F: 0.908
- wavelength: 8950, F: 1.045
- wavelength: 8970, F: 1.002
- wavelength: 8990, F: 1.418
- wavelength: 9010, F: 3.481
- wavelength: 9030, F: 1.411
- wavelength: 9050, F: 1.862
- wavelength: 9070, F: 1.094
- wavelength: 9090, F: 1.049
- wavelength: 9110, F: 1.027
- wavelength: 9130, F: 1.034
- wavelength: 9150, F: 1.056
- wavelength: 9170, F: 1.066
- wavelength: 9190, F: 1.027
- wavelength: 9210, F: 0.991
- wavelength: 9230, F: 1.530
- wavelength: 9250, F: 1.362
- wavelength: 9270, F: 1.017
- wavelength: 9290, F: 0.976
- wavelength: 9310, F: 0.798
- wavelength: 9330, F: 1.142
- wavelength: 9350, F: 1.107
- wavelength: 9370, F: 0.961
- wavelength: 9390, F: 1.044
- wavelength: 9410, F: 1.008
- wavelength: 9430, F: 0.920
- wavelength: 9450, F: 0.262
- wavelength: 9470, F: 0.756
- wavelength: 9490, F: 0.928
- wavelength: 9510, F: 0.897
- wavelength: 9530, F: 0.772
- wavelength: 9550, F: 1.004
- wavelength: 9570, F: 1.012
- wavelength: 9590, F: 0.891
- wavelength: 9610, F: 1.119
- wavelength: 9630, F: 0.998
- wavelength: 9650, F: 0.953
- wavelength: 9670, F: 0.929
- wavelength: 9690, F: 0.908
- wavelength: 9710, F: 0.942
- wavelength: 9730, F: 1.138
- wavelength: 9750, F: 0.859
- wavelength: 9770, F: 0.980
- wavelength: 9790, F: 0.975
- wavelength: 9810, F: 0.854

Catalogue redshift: 0.37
